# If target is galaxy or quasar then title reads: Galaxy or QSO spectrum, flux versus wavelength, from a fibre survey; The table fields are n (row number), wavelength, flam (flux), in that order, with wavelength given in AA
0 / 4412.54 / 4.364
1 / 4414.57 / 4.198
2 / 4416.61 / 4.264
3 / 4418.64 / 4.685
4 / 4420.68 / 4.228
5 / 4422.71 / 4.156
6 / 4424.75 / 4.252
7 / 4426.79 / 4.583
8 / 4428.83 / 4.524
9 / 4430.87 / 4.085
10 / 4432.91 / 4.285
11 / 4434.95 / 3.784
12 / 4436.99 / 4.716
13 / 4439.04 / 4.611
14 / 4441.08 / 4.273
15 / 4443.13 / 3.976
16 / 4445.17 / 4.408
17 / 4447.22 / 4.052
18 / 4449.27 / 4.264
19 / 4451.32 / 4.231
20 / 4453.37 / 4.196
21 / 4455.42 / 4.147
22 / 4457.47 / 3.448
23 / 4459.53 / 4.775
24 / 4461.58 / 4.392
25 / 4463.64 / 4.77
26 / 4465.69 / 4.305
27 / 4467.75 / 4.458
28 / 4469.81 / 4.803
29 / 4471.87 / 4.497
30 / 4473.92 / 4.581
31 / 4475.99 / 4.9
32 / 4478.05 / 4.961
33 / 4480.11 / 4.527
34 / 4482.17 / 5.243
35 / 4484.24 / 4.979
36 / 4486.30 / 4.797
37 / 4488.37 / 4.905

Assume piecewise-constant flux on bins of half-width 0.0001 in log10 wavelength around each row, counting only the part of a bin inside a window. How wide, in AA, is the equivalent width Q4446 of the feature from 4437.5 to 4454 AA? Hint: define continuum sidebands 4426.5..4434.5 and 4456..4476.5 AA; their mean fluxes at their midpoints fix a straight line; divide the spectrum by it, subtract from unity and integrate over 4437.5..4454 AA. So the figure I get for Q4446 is 0.42 AA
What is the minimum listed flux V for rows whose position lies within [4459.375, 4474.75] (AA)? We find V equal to 4.305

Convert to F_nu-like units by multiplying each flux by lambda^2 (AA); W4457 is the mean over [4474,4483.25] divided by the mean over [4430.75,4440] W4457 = 1.2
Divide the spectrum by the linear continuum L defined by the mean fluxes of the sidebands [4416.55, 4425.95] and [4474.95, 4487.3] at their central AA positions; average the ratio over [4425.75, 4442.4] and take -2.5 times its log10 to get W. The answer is 0.02 mag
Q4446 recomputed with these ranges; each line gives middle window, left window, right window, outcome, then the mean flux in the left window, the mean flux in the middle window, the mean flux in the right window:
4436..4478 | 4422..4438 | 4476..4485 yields 2.1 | 4.3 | 4.4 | 4.92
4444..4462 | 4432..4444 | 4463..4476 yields 0.9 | 4.28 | 4.21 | 4.59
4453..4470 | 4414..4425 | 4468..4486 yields 1.1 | 4.3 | 4.35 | 4.8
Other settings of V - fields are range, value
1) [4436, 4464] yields 3.448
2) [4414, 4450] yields 3.784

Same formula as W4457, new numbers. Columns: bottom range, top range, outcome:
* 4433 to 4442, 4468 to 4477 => 1.09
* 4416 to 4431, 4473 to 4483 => 1.14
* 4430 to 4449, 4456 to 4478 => 1.07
